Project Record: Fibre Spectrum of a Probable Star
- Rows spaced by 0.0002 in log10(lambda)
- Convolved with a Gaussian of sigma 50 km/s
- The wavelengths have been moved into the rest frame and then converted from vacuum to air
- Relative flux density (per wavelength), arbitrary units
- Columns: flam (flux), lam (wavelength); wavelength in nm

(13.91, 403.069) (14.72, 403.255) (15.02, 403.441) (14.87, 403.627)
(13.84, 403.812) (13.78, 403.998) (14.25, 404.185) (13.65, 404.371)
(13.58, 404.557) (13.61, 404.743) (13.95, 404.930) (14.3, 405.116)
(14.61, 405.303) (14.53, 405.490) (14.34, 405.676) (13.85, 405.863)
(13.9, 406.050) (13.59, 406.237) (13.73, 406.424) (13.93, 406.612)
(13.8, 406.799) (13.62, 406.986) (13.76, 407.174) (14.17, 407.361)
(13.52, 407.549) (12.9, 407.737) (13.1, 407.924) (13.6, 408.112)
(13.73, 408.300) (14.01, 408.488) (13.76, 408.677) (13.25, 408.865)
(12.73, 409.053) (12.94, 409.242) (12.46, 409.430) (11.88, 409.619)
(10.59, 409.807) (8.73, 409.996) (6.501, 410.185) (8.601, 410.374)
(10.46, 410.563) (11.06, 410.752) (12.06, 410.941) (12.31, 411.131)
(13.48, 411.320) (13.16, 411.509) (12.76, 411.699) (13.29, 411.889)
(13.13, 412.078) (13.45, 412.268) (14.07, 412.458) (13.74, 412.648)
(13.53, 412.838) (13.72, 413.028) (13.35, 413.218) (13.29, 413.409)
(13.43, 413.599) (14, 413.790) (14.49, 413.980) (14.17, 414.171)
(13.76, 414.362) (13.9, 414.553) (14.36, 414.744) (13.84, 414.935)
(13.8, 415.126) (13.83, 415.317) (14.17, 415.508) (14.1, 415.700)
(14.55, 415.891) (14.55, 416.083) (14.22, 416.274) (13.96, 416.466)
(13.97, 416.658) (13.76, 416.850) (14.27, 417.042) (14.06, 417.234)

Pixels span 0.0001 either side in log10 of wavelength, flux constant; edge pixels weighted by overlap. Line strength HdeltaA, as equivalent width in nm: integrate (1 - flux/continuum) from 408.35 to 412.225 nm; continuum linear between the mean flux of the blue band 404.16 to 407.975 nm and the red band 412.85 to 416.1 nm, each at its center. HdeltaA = 0.55 nm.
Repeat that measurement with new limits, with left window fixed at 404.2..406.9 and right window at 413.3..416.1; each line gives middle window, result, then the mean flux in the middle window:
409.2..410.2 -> 0.234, 10.7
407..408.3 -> 0.041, 13.5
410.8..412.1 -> 0.110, 12.8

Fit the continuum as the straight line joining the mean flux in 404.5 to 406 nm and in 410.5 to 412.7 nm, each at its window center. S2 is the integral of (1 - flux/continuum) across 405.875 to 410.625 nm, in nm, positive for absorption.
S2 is 0.330 nm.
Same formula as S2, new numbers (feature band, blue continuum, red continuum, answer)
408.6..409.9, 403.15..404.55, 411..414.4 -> 0.12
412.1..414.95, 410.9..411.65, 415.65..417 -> -0.08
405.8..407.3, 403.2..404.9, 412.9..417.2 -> 0.03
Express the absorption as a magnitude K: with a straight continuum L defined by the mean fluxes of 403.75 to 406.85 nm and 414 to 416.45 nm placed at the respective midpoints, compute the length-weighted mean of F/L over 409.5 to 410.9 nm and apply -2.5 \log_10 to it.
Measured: 0.39 mag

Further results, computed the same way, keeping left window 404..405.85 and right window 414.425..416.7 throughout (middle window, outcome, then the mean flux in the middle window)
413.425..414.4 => 0.01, 13.9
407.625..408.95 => 0.05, 13.5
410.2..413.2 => 0.13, 12.5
